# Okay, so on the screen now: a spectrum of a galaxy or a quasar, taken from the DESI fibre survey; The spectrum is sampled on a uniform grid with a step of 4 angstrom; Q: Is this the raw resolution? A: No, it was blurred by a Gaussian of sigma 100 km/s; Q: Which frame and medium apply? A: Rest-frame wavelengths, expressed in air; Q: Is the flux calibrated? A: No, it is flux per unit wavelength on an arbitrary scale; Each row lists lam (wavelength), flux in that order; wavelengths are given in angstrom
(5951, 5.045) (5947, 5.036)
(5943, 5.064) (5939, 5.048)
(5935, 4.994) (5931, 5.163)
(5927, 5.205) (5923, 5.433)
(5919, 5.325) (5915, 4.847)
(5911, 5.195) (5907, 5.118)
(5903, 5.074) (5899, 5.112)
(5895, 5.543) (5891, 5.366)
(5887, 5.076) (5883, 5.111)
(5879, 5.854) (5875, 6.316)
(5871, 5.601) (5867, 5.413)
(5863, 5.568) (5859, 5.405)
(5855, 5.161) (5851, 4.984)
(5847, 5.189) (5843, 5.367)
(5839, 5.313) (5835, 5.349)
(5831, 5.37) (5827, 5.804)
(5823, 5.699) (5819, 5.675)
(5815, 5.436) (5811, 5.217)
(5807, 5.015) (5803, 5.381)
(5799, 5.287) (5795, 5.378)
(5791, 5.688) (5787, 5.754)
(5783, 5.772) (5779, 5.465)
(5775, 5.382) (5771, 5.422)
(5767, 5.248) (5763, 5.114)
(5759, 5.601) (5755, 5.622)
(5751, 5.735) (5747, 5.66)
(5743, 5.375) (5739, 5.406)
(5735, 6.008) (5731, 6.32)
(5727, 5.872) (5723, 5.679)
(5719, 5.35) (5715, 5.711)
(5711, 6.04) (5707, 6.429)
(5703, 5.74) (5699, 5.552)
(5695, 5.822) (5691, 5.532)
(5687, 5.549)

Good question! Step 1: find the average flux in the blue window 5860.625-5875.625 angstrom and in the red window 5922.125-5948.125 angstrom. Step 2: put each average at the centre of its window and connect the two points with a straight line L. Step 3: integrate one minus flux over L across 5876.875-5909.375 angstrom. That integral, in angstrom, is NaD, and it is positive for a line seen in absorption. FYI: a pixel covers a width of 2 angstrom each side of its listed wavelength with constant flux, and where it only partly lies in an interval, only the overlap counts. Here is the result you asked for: 1.1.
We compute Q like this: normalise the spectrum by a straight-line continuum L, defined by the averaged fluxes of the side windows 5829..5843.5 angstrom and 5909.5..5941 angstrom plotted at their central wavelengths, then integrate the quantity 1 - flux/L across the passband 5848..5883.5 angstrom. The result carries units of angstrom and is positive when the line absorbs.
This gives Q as -1.5 angstrom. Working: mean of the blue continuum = 5.35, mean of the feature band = 5.5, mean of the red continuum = 5.15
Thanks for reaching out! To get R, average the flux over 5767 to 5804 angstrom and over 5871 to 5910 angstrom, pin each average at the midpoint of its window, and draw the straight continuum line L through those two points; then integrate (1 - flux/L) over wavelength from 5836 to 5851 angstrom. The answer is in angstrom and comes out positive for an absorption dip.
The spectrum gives 0.5 angstrom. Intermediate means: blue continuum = 5.49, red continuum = 5.4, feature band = 5.25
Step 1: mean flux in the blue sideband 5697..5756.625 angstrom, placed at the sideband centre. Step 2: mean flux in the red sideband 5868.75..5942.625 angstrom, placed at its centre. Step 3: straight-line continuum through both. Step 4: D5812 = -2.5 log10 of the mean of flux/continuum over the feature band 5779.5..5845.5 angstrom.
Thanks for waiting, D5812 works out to 0.01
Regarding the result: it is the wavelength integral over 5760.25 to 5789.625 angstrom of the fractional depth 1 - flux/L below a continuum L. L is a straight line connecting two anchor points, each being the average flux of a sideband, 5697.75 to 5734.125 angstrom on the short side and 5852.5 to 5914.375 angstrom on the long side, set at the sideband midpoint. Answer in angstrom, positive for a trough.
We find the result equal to 1.2 angstrom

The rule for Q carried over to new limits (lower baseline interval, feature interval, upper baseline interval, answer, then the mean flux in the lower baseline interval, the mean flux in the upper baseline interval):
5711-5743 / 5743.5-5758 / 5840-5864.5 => 0.1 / 5.76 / 5.27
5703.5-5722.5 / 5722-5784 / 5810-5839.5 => 1.4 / 5.86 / 5.5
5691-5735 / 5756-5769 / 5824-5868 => 0.7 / 5.84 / 5.36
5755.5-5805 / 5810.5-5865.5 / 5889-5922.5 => -0.6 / 5.46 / 5.21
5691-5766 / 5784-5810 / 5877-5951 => 0.5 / 5.71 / 5.19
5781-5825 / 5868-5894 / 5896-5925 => -1.4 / 5.48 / 5.17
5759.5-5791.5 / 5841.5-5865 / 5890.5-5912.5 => 0.2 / 5.48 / 5.23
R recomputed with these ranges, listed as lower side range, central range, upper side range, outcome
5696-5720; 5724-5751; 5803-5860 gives -0.3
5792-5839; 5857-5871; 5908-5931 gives -0.4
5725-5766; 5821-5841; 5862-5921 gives -0.1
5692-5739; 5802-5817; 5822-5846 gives 0.8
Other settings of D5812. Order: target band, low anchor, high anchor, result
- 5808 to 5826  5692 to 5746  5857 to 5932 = 0.01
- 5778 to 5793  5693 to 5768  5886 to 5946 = -0.03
